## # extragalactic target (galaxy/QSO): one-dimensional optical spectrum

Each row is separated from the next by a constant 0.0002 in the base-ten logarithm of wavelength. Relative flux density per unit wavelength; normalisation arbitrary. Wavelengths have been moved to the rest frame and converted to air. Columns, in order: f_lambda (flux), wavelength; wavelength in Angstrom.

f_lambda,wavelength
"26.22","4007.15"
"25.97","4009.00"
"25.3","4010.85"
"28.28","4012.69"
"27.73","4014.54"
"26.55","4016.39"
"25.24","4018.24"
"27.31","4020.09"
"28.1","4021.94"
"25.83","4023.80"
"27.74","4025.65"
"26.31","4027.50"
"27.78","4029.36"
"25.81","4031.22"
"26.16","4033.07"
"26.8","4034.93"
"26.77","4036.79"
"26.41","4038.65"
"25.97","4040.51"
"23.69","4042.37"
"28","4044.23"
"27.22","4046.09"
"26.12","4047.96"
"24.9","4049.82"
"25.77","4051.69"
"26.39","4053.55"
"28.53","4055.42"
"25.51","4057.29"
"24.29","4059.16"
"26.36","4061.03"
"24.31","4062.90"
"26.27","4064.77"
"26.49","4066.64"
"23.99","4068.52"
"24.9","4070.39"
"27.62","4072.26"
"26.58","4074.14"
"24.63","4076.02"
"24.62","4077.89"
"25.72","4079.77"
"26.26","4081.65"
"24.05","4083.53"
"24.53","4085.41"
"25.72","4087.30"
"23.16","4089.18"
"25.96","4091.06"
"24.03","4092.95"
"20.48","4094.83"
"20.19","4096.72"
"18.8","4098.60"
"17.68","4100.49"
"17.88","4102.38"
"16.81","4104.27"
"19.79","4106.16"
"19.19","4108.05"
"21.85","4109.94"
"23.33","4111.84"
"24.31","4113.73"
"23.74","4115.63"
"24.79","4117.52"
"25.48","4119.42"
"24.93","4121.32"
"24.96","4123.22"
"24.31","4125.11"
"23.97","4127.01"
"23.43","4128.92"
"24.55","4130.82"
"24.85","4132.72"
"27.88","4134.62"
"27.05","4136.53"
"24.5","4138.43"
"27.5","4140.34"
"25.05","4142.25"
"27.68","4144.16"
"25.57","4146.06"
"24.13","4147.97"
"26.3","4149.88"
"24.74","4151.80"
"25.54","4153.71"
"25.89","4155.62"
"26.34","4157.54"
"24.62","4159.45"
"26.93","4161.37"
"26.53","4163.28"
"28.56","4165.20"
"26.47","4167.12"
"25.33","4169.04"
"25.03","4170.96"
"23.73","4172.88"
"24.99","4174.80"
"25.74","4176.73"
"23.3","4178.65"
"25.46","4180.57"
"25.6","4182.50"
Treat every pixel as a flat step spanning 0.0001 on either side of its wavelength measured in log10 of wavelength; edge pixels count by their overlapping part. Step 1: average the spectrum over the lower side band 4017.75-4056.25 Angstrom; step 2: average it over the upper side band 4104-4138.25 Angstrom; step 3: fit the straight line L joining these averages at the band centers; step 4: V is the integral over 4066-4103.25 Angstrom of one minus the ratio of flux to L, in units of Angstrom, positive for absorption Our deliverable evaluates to 2.02 Angstrom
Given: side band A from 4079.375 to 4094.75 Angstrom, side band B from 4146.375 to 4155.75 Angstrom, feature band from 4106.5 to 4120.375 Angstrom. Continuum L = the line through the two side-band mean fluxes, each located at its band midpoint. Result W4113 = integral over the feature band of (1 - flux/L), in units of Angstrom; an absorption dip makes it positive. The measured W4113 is 1.0 Angstrom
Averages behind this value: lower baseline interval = 24.6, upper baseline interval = 25.3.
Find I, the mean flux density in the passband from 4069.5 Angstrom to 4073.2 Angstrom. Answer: 26.3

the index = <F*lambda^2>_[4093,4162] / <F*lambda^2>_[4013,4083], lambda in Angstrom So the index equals 0.94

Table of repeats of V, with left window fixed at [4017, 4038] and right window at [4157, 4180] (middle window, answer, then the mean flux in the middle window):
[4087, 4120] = 5.5 Angstrom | 21.7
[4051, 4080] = 0.7 Angstrom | 25.8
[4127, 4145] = 0.1 Angstrom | 25.7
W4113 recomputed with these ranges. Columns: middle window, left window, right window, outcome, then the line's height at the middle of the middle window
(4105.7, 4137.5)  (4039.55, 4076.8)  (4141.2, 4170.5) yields 2.3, 25.9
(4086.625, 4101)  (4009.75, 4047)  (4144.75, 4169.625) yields 2.3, 26.3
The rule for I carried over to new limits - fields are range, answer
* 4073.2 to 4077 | 25.6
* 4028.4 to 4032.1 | 26.7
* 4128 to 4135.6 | 25.2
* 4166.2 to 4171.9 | 25.6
